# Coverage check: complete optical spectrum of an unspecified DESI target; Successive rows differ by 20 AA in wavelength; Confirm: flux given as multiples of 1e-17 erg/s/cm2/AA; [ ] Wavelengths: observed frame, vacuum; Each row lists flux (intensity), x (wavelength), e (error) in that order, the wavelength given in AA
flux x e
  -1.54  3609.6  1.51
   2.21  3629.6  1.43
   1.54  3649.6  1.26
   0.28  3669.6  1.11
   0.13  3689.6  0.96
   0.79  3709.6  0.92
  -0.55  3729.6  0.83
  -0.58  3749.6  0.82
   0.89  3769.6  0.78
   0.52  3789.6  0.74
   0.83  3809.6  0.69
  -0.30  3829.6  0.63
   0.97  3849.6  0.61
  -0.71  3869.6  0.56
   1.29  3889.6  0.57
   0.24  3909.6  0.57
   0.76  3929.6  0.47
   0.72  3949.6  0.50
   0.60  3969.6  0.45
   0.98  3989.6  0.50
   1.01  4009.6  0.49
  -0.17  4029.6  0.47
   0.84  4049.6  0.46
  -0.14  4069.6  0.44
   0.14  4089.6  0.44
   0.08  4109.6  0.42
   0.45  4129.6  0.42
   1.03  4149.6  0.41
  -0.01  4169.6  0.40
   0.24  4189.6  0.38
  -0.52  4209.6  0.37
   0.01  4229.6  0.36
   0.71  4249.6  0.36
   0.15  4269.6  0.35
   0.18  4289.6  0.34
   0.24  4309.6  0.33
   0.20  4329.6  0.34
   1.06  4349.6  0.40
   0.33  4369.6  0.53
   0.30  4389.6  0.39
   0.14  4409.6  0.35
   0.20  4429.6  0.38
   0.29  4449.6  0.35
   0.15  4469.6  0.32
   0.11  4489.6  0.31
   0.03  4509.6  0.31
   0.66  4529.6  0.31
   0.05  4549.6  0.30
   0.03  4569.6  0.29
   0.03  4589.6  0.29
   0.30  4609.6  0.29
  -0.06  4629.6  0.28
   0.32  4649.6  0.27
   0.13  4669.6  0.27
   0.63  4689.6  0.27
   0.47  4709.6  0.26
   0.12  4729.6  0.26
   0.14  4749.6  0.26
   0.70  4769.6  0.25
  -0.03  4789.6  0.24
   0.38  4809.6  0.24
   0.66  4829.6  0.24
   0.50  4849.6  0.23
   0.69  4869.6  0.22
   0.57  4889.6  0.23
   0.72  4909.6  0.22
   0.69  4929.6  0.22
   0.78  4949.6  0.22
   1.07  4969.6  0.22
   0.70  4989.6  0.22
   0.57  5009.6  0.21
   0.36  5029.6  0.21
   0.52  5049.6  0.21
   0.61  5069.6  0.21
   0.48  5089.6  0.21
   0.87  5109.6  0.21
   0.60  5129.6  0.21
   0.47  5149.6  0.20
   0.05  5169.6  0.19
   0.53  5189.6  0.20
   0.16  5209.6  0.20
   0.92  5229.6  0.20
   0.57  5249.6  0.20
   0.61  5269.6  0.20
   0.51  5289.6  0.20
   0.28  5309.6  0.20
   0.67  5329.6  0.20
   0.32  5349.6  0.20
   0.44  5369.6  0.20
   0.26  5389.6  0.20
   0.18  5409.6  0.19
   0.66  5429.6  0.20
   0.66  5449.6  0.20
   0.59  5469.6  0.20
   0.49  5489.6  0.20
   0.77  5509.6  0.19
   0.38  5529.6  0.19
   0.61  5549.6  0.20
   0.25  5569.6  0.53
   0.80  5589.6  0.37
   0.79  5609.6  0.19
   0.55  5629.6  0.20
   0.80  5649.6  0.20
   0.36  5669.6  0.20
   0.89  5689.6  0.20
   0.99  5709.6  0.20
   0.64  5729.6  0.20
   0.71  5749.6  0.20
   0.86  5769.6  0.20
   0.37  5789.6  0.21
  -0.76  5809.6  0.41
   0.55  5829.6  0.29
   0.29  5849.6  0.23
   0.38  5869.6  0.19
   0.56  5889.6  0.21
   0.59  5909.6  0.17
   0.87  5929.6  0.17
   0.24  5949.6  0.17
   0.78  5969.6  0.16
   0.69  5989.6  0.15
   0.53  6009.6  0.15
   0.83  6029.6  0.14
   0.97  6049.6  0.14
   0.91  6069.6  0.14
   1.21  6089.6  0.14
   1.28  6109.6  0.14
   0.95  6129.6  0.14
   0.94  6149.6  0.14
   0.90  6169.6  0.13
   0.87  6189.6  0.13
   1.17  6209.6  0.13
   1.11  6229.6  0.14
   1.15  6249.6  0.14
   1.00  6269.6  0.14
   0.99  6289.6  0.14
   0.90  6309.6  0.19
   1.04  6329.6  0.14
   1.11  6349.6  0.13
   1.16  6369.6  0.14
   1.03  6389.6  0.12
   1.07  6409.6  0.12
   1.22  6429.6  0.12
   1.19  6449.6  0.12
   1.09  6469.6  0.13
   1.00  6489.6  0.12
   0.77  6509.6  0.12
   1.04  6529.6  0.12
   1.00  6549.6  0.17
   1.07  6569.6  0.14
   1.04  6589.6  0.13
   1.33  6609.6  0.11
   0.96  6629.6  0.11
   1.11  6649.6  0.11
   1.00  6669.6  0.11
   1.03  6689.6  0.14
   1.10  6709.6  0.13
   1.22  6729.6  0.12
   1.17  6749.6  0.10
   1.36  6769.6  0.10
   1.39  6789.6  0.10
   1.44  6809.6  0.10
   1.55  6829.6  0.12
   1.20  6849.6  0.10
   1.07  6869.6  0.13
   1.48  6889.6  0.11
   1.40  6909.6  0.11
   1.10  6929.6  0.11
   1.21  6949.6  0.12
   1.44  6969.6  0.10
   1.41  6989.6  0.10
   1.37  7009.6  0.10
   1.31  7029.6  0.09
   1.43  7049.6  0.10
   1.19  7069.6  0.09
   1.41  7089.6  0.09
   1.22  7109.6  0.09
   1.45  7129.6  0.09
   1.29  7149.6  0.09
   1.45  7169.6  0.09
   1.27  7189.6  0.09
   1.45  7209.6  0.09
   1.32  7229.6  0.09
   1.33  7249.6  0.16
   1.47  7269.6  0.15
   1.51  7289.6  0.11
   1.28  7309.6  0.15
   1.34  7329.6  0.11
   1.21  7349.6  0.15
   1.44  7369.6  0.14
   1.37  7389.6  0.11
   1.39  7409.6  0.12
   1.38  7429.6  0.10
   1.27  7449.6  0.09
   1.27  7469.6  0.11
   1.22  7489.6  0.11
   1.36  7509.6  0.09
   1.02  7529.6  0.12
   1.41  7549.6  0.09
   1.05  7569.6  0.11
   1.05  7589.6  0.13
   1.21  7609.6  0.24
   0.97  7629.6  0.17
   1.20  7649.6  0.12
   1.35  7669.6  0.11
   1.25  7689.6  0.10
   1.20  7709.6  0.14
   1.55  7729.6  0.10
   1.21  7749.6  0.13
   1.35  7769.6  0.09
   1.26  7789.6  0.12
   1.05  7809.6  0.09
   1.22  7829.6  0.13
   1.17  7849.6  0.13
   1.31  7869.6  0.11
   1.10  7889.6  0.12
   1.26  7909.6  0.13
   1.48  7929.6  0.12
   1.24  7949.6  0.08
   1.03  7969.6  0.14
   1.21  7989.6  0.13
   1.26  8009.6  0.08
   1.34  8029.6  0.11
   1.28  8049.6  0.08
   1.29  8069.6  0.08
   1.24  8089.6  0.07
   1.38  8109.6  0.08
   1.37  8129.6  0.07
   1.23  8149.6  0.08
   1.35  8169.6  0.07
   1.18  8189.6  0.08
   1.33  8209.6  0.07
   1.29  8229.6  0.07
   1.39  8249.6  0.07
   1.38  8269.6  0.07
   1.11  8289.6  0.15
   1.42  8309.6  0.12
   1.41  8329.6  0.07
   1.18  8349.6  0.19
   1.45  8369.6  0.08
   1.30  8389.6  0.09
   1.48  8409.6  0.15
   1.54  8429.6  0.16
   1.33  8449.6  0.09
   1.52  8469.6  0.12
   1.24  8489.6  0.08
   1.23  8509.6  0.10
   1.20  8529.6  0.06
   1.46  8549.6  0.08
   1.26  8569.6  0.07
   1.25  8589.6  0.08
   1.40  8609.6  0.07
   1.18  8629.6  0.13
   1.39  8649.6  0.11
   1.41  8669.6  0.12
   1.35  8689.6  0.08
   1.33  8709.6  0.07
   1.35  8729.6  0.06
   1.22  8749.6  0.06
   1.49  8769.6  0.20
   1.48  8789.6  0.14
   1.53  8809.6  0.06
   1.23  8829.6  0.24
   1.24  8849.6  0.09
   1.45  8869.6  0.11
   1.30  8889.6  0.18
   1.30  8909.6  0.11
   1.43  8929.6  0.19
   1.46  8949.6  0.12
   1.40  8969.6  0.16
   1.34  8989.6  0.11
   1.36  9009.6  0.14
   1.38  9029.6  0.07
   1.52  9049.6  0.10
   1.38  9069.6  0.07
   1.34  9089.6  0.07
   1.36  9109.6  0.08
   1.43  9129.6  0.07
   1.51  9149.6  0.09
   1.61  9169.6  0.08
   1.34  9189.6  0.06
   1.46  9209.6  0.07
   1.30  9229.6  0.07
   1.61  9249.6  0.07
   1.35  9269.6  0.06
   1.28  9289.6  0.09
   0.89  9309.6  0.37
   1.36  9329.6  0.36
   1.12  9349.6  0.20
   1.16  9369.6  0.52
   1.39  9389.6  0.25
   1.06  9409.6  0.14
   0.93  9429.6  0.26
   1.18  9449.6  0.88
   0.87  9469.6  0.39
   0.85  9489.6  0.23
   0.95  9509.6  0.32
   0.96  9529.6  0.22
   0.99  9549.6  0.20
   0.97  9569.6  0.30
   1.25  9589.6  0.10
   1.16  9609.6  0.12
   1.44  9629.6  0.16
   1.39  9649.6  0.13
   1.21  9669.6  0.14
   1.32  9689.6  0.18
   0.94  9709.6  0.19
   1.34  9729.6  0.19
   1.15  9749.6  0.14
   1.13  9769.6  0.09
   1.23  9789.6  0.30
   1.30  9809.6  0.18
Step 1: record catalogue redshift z 0.51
